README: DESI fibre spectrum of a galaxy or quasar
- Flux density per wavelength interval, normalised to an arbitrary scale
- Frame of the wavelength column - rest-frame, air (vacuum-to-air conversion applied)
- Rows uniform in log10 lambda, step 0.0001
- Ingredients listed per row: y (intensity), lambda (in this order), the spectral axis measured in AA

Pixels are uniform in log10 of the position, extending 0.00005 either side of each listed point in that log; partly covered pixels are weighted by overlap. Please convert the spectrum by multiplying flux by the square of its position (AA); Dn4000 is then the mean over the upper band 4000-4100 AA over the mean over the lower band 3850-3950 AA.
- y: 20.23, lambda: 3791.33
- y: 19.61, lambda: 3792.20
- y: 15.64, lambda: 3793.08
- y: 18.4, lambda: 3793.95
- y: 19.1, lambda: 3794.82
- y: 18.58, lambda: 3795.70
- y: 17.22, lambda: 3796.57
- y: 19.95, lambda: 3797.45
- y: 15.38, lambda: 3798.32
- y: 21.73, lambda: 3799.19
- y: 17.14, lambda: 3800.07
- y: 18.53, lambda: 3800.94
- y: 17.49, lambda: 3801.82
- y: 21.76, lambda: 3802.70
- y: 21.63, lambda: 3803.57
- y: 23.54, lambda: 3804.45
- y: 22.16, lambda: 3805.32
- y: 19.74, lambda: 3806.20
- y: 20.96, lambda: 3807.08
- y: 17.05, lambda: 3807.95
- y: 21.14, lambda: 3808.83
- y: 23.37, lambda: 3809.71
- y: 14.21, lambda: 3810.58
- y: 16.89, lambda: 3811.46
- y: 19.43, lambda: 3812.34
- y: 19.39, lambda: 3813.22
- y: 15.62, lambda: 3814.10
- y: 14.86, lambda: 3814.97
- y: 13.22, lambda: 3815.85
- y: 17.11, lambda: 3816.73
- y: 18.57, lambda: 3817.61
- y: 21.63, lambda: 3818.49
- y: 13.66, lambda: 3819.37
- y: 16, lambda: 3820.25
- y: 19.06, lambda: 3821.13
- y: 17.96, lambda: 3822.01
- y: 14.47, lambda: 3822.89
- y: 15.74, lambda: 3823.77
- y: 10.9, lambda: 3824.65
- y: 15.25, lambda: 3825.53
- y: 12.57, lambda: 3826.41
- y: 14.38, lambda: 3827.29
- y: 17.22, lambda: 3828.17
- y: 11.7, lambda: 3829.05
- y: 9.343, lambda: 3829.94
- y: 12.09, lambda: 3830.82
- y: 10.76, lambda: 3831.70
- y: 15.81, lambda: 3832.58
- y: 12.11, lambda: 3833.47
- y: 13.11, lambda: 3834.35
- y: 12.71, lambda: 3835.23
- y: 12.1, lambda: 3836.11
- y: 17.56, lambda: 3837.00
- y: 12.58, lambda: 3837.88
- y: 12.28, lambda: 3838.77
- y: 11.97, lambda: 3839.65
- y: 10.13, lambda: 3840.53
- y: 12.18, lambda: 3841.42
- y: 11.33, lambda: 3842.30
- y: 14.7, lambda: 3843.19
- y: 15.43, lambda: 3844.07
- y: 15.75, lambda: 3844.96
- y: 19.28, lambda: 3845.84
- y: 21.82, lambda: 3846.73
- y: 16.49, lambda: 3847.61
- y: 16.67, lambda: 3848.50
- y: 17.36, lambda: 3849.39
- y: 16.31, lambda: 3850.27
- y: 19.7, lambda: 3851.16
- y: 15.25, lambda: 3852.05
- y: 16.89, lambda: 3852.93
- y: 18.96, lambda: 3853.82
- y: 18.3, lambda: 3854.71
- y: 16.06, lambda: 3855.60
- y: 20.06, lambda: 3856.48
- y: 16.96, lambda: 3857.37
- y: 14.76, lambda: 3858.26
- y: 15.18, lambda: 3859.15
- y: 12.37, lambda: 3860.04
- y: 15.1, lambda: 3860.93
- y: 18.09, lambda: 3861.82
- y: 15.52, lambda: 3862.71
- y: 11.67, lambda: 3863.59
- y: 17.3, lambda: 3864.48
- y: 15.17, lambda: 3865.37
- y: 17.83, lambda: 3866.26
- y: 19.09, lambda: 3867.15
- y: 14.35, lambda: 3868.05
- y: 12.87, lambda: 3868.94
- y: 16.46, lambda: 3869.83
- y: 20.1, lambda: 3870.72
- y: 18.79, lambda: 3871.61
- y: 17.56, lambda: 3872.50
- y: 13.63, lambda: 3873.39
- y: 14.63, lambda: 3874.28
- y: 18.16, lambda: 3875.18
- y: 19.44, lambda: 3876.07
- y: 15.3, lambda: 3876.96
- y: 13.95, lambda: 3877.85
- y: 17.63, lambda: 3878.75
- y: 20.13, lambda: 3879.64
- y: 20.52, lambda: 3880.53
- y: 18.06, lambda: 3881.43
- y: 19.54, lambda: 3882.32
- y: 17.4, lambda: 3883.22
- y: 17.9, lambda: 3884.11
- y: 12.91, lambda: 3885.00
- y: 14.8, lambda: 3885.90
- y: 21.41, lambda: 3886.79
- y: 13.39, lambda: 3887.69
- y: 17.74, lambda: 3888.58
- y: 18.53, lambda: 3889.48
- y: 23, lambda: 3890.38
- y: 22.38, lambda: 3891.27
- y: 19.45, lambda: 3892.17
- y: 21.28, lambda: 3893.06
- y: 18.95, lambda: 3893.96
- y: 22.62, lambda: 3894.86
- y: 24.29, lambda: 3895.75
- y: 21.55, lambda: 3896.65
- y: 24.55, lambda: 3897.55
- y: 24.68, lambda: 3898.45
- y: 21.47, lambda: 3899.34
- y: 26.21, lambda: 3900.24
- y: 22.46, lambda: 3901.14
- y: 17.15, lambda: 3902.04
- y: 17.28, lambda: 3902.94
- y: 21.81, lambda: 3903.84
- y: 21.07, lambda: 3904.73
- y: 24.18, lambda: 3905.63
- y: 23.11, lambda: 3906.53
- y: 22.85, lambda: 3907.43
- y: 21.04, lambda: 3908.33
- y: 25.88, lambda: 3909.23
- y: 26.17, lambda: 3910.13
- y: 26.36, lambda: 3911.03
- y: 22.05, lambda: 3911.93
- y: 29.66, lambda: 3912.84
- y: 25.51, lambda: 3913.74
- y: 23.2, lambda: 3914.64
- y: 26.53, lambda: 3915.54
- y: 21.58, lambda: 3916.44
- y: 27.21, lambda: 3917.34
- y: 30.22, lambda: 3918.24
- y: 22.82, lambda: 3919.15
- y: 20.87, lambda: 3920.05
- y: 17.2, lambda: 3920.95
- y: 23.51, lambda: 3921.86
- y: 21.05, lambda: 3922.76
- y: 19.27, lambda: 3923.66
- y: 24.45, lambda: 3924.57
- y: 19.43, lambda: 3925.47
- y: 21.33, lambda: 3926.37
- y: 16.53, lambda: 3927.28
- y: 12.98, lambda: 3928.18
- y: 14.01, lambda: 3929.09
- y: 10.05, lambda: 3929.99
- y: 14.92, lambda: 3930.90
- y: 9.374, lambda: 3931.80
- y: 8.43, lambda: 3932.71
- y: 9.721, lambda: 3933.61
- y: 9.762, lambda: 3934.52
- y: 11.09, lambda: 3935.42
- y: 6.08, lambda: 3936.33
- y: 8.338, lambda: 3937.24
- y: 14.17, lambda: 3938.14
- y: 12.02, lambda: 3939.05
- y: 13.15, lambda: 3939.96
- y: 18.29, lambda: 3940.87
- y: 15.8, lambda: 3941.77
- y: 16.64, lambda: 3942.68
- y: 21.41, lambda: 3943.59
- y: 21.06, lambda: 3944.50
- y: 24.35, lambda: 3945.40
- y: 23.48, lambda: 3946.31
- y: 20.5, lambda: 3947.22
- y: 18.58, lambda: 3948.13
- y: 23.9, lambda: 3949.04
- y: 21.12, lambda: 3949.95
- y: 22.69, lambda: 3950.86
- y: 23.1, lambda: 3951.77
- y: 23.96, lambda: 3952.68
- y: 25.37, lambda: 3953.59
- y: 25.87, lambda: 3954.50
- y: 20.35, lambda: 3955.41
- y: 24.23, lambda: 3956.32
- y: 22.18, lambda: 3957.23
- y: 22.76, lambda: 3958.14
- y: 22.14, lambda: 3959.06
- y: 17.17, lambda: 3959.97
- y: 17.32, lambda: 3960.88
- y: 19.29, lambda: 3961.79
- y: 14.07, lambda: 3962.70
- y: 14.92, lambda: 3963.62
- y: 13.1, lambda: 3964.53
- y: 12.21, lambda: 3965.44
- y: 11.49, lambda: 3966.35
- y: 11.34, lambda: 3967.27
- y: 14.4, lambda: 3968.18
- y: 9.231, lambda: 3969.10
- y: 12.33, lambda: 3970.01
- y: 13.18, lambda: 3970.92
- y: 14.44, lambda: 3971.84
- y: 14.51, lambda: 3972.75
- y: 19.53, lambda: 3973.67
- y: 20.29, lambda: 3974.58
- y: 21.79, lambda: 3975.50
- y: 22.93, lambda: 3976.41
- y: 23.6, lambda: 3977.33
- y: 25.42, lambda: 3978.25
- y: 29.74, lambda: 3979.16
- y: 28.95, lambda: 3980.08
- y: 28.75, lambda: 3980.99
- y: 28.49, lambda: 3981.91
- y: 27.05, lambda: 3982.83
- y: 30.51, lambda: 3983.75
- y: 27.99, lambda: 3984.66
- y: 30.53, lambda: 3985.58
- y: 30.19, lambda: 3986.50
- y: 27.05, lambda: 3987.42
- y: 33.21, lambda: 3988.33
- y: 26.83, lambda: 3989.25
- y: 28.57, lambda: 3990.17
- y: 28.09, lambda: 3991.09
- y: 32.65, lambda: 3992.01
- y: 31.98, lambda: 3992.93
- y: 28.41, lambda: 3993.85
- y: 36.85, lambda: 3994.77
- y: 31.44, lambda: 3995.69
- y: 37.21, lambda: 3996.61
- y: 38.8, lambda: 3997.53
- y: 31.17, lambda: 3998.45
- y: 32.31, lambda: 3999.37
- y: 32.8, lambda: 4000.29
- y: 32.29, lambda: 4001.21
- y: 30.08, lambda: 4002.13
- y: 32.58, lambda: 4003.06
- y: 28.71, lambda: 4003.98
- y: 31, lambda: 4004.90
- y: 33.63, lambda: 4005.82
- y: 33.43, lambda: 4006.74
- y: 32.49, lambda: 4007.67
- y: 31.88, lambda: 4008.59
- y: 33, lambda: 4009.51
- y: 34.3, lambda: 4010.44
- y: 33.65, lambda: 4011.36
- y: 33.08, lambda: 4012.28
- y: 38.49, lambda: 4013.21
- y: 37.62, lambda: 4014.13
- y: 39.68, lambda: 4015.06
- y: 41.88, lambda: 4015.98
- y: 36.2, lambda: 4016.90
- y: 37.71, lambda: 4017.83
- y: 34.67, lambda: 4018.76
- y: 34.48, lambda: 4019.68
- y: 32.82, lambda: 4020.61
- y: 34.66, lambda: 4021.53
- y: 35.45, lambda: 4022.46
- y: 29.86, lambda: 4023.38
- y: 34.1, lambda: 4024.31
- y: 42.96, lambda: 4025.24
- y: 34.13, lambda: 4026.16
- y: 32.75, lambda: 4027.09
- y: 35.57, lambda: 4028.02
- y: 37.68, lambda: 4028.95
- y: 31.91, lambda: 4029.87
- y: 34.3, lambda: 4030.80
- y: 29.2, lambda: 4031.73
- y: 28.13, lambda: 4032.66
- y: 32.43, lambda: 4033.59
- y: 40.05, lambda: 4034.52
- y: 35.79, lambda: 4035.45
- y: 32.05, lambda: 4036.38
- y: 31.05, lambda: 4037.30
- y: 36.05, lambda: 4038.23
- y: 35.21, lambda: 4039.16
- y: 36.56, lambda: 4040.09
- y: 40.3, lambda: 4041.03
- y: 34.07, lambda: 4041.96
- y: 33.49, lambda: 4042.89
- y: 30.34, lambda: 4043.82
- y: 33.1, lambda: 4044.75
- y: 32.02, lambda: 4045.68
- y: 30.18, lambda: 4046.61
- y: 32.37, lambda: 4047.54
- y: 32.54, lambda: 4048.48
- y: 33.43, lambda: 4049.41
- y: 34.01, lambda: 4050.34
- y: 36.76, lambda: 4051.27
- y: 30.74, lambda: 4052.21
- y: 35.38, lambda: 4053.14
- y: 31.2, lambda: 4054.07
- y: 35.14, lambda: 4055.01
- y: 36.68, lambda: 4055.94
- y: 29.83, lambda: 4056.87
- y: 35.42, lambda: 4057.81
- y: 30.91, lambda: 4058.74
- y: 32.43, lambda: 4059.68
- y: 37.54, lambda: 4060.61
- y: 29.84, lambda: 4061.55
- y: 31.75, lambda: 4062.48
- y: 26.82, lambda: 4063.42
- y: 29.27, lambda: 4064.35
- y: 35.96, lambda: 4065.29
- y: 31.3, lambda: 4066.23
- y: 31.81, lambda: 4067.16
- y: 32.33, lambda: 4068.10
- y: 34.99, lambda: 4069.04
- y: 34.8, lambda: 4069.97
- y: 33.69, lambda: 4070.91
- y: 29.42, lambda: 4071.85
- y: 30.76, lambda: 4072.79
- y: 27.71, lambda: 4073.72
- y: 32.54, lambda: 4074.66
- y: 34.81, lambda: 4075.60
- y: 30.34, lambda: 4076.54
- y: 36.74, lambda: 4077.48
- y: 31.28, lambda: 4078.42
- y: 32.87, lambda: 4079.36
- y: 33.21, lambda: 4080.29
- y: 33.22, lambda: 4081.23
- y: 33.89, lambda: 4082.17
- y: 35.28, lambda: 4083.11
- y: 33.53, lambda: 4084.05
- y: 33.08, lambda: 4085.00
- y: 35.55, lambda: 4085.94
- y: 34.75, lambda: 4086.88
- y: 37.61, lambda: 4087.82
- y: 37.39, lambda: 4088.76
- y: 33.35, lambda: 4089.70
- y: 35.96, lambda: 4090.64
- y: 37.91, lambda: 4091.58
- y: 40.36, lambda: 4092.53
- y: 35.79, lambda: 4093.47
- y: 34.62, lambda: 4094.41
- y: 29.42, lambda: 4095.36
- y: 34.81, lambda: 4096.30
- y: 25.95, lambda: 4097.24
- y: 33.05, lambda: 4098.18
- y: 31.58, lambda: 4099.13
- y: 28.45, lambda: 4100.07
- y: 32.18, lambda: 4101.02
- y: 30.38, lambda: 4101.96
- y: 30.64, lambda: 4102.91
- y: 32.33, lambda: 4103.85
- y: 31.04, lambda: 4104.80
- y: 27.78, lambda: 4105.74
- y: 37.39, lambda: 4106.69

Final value 1.9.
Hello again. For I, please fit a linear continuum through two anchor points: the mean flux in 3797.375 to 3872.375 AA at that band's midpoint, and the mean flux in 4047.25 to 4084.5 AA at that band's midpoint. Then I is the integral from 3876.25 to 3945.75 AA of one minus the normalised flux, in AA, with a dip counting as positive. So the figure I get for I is 7.5 AA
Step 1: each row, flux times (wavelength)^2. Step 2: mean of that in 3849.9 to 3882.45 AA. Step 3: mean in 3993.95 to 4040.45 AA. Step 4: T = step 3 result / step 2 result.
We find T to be 2.20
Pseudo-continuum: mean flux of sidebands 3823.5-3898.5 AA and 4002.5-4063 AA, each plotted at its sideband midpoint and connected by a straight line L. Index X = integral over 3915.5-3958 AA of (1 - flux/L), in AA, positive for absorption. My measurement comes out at 9.7 AA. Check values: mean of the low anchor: 16.4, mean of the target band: 18.7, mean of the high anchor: 34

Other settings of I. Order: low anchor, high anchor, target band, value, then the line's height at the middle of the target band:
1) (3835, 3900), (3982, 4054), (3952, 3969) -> 5.46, 27.1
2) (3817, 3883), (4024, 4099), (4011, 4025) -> -2.75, 29.9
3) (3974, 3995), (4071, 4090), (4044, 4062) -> -0.69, 31.9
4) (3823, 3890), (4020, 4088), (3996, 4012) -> -2.20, 28.9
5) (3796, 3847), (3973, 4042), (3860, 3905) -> 6.49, 21.5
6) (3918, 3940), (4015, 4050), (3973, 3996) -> -1.93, 25.6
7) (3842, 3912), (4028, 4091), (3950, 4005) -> 5.06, 26.7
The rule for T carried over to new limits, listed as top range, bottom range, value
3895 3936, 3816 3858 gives 1.40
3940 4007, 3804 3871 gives 1.62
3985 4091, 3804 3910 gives 2.10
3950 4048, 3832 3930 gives 1.65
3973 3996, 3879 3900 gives 1.47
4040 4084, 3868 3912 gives 1.81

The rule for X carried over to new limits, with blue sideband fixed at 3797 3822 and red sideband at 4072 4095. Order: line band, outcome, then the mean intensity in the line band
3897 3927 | 1.7 AA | 23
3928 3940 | 6.9 AA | 10.9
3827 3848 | 6.6 AA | 13.9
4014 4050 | -3.8 AA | 34.5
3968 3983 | 3.9 AA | 20.9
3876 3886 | 2.4 AA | 17.3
